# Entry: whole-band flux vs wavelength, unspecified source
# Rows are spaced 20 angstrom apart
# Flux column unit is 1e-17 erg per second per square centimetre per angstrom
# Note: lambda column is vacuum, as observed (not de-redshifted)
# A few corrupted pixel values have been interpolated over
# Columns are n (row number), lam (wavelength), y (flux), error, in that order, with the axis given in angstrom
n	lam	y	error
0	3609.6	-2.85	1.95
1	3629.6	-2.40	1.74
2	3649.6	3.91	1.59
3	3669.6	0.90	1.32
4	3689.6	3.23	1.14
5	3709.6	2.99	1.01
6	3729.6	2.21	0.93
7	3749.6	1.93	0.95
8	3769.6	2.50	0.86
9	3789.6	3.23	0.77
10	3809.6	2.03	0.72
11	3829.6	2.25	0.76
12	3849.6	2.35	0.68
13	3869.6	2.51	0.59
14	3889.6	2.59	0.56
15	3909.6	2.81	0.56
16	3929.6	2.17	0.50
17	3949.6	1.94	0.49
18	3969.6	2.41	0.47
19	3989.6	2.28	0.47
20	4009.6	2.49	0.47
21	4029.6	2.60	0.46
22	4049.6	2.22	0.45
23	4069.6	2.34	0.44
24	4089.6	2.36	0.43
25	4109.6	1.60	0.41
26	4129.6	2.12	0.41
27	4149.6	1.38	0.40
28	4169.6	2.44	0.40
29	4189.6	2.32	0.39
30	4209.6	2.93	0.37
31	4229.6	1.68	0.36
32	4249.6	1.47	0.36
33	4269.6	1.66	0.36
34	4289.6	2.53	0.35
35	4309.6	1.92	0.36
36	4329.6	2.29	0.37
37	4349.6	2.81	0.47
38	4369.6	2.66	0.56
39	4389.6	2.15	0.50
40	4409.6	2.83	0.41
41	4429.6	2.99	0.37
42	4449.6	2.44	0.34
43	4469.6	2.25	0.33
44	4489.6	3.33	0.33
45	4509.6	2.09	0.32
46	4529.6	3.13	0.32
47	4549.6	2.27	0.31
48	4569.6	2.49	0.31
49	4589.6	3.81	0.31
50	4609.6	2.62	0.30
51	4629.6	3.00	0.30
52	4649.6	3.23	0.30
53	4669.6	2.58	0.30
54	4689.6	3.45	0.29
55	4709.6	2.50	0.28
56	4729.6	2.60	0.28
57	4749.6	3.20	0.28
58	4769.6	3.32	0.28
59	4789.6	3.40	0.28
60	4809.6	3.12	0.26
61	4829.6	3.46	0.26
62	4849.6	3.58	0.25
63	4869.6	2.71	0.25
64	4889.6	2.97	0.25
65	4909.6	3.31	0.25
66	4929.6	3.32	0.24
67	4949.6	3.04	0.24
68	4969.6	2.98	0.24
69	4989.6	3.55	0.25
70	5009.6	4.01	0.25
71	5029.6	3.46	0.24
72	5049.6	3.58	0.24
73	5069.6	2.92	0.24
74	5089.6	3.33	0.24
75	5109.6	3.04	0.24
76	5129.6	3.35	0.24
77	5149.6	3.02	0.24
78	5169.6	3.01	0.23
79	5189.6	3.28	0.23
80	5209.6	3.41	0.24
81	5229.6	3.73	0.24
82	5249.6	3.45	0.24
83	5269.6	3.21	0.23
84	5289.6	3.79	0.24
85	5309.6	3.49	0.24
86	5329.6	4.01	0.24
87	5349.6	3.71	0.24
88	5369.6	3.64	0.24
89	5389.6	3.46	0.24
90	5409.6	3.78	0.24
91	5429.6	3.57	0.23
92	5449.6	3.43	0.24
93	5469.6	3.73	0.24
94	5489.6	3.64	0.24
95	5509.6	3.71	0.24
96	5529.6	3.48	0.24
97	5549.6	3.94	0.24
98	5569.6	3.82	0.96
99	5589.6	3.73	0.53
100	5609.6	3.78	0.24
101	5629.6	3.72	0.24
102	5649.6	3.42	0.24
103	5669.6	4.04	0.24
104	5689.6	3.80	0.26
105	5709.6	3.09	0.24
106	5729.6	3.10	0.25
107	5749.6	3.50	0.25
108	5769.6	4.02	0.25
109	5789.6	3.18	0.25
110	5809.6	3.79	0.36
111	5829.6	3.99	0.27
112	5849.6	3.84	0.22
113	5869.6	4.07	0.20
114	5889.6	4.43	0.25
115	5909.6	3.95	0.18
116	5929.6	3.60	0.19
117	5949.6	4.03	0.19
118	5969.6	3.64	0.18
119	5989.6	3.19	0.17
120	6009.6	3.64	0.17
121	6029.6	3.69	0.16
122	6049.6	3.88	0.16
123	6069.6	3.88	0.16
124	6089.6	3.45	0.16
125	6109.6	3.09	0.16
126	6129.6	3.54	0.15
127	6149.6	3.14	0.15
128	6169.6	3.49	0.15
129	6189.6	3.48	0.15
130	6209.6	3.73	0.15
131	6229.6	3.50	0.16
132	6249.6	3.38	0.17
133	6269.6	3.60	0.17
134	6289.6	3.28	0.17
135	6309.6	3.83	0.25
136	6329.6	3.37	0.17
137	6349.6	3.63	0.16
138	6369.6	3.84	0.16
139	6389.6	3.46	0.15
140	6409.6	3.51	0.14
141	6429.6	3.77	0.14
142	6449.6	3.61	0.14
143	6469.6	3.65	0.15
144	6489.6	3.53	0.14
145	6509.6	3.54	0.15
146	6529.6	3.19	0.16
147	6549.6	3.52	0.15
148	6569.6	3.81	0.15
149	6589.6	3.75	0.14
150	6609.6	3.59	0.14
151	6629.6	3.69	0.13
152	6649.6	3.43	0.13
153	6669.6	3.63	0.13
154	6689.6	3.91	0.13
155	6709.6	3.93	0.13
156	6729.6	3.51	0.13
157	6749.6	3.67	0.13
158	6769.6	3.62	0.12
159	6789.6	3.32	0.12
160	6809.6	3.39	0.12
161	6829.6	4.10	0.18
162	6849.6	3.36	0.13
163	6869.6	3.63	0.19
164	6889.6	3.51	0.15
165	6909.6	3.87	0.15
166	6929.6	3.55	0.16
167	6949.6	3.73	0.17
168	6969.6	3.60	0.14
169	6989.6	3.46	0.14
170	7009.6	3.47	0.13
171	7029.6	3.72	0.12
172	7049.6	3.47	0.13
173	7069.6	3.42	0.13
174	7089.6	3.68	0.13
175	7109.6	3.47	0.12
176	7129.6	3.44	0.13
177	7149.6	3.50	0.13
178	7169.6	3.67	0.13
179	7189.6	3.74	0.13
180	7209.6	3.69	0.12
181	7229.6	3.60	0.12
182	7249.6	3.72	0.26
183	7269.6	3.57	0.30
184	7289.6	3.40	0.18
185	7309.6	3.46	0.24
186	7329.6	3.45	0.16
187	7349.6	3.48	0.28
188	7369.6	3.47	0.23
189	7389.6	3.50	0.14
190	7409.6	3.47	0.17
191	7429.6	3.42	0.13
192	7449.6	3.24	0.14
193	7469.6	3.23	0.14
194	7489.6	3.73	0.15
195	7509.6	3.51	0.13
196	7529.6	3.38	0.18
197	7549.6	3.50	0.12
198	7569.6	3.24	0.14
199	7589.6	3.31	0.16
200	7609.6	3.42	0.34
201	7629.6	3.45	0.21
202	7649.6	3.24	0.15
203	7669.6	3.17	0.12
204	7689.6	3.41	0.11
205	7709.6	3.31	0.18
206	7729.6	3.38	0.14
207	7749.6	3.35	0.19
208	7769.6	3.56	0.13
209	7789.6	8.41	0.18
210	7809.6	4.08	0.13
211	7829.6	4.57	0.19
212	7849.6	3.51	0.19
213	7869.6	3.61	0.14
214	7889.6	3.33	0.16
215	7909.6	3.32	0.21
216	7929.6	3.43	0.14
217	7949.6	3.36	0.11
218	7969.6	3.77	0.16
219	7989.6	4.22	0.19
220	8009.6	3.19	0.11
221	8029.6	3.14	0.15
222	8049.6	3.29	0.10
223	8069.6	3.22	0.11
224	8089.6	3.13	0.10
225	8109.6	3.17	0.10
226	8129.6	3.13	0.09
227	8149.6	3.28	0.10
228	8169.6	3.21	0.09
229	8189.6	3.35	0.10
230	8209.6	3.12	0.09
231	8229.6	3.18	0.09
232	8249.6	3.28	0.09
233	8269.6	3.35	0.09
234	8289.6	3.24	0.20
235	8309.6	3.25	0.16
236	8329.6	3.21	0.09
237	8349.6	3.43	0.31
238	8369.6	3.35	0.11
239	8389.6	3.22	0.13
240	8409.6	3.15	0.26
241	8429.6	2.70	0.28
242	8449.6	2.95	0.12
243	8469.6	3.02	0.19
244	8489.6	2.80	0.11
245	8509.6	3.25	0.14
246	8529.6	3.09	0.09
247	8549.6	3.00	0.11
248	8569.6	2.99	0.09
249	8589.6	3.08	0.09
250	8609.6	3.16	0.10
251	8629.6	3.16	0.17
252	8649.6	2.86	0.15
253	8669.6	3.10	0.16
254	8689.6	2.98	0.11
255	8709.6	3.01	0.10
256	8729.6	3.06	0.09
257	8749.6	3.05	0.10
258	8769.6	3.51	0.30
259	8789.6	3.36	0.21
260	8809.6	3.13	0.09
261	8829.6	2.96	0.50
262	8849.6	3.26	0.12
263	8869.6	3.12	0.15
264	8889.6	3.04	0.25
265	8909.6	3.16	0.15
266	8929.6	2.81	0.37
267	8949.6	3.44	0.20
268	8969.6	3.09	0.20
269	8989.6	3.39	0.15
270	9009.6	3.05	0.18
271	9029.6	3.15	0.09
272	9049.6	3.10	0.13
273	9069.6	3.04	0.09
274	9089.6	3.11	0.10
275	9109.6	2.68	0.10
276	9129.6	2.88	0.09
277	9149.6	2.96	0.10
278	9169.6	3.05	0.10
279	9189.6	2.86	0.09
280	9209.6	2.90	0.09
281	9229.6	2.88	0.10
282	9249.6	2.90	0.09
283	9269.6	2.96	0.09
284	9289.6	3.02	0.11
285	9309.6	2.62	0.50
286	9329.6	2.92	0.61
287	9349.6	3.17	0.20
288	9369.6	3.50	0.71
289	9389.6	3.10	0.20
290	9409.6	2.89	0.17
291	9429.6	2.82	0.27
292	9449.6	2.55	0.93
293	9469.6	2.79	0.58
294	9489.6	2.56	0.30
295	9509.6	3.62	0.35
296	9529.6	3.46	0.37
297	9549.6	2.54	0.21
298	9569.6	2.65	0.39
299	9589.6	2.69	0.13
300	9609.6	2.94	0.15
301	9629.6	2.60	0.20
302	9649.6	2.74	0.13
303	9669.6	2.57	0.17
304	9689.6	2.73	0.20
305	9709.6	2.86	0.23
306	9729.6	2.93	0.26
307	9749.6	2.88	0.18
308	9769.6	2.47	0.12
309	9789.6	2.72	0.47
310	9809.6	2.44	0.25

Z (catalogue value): 0.19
